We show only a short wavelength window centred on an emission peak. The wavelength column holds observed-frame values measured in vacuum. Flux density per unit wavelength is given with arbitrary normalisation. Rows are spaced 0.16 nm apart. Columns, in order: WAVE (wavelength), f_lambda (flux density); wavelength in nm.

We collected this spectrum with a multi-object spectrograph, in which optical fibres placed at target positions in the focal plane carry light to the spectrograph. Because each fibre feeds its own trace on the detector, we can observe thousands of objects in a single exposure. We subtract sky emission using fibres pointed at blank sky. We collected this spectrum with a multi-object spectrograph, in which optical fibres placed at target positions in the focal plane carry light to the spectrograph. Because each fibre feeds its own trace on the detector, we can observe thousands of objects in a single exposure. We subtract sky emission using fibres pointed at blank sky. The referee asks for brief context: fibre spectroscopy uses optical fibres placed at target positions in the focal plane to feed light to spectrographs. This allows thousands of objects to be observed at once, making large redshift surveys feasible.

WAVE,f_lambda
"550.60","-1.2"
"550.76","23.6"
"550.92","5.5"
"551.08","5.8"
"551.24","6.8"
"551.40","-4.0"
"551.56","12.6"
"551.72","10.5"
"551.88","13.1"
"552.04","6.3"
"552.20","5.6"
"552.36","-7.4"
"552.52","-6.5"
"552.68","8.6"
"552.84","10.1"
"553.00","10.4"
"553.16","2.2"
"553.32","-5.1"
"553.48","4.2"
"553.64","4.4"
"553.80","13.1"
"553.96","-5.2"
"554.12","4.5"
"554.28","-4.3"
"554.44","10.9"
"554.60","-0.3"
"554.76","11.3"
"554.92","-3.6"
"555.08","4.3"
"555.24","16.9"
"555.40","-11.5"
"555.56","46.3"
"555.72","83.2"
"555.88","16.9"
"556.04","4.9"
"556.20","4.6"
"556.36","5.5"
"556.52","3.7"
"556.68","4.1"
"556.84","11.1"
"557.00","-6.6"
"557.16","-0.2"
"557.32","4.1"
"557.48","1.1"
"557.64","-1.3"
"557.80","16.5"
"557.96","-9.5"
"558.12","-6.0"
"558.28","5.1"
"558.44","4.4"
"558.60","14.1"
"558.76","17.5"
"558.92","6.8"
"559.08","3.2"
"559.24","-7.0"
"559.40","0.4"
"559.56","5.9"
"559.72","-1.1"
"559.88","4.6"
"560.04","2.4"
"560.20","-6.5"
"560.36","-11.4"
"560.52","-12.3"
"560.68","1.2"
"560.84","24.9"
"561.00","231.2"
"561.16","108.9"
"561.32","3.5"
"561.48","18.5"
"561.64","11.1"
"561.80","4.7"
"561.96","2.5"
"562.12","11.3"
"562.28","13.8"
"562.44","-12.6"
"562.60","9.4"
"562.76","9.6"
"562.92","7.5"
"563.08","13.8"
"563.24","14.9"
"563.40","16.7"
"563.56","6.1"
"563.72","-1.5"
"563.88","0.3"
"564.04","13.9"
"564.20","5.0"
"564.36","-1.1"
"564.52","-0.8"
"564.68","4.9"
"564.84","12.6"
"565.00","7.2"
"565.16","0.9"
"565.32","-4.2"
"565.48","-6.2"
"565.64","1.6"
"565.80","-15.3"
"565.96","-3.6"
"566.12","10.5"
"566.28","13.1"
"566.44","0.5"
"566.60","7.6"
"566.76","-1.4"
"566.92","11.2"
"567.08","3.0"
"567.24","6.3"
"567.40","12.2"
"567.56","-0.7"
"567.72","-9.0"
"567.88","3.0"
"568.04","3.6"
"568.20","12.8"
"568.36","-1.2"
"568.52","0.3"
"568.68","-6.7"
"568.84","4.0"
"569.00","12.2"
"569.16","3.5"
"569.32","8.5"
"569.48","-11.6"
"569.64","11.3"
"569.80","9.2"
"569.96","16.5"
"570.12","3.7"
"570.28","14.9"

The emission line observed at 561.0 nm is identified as [O III]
